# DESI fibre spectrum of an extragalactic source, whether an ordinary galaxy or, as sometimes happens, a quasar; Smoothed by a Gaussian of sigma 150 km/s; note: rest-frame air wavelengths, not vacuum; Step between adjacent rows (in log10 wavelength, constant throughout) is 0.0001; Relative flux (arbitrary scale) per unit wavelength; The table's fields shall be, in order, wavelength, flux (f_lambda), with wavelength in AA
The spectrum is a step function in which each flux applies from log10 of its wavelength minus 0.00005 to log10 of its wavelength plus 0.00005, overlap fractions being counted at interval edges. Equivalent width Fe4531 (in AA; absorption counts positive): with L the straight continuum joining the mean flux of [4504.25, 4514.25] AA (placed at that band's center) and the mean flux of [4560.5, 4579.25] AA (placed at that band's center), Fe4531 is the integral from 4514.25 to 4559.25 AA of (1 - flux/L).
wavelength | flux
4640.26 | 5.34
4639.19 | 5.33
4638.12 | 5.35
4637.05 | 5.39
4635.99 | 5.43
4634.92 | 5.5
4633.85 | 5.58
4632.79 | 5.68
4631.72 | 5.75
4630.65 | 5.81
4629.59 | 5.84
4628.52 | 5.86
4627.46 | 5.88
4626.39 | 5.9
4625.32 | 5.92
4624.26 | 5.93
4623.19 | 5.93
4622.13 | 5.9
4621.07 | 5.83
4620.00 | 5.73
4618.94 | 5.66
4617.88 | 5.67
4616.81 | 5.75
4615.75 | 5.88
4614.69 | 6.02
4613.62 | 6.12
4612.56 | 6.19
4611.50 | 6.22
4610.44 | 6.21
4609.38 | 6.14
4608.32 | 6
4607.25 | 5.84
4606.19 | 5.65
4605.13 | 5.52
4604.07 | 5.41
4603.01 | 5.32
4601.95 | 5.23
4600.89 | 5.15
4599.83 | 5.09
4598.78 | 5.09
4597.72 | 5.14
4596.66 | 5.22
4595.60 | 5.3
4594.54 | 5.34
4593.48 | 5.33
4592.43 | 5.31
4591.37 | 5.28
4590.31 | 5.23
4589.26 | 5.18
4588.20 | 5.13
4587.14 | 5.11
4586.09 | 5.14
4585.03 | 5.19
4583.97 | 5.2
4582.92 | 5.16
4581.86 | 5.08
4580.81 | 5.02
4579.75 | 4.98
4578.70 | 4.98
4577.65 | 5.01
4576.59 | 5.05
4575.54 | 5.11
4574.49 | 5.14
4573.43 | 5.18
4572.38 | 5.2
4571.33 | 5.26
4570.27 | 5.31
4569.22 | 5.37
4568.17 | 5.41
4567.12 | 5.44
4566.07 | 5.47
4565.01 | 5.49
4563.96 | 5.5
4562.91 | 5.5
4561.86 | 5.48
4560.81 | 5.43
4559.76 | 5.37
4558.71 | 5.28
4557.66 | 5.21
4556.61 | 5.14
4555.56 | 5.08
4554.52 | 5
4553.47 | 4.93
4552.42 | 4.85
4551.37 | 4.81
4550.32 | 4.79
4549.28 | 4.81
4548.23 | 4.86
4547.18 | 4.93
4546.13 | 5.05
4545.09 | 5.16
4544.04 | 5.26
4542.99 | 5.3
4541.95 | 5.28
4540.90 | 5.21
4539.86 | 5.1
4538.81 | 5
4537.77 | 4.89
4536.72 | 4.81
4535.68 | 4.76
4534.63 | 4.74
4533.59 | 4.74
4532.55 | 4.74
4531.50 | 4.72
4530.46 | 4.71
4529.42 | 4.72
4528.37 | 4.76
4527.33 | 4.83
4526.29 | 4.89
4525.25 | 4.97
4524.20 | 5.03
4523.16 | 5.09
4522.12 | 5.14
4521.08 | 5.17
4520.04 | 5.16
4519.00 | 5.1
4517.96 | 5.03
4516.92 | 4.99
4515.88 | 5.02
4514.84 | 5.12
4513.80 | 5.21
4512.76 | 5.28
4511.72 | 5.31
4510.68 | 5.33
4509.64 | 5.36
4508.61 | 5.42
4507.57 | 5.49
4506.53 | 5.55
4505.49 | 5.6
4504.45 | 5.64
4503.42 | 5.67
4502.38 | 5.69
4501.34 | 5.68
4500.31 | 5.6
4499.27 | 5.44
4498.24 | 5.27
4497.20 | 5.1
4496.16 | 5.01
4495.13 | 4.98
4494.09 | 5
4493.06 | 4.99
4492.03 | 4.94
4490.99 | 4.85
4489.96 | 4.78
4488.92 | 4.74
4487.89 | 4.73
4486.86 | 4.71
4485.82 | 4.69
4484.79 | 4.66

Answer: 3.2 AA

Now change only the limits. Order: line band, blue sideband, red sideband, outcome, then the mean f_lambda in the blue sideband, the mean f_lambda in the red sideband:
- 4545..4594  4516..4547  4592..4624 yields 1.3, 4.98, 5.64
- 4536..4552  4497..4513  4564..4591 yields 0.9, 5.47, 5.2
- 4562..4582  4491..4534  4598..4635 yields 0.9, 5.16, 5.75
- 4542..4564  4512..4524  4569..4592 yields 0.0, 5.12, 5.15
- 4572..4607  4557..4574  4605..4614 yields 3.1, 5.36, 6.01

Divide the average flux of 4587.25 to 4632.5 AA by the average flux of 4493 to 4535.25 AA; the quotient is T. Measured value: 1.1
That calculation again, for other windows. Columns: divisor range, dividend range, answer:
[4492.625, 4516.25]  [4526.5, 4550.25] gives 0.92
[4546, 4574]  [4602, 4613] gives 1.12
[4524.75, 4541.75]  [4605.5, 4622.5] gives 1.22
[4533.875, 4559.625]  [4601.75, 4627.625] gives 1.16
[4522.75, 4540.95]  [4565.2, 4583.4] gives 1.07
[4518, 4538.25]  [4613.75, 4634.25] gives 1.19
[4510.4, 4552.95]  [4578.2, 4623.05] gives 1.10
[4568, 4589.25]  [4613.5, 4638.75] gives 1.12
